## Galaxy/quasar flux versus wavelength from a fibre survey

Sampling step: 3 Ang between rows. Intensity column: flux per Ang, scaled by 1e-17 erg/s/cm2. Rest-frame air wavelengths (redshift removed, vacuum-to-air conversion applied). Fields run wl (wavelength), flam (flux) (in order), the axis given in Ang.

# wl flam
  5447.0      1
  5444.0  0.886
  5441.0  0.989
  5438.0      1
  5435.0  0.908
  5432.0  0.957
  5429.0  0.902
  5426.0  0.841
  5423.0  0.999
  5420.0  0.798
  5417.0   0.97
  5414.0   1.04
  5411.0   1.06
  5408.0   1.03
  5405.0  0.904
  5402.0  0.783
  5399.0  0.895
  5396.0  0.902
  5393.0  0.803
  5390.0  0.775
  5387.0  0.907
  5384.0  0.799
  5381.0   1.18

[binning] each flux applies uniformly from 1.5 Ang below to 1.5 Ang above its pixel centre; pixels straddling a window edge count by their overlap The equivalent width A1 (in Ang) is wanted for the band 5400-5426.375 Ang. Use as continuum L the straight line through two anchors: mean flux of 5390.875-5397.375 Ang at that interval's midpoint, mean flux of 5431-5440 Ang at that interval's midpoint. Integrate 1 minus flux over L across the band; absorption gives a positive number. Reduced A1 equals -1.3 Ang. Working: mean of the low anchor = 0.844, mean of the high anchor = 0.957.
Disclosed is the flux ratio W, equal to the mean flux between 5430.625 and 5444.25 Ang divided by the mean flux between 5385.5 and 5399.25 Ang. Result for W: 1.12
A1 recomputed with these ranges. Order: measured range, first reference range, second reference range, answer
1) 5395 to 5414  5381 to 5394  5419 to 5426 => -1.3 Ang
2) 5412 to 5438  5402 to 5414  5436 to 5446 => 0.9 Ang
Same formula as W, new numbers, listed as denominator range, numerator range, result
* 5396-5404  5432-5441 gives 1.12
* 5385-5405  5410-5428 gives 1.12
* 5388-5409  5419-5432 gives 1.03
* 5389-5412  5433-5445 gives 1.06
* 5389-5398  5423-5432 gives 1.09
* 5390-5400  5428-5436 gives 1.09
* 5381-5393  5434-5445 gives 1.09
